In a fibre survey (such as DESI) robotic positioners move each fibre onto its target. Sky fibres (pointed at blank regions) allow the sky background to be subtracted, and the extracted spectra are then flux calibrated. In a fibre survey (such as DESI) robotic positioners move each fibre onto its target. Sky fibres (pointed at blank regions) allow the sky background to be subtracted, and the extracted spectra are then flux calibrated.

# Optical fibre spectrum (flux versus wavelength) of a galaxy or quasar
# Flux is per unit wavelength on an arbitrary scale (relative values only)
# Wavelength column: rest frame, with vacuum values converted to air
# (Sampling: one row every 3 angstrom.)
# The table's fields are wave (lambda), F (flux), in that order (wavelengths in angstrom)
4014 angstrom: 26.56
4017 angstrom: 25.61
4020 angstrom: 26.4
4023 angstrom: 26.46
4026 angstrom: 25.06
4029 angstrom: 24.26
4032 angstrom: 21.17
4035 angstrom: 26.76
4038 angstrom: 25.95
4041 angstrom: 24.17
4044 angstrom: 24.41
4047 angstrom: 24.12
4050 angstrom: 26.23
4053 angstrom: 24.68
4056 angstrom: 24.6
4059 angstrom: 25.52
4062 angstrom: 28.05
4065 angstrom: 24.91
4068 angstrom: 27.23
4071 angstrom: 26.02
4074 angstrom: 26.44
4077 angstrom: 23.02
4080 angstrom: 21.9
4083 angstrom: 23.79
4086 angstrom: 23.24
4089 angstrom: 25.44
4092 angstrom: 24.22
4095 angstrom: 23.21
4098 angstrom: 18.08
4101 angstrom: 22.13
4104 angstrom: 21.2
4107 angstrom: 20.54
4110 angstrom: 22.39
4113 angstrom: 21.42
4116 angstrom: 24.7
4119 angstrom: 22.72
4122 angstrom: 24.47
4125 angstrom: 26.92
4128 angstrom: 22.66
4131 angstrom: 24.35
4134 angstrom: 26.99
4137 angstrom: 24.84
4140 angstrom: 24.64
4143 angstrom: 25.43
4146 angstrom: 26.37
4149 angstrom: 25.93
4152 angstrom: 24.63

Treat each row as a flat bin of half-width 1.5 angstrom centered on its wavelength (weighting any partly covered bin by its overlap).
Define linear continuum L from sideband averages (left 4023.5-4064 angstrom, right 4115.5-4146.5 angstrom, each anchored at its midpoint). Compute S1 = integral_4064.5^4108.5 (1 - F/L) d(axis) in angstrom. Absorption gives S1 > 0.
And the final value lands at 2.8 angstrom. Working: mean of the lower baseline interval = 25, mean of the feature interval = 23.4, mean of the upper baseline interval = 24.9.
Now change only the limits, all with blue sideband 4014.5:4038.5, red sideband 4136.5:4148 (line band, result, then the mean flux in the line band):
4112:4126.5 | 0.70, 24.1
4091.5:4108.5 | 2.63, 21.4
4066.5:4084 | 0.37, 24.8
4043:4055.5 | 0.20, 24.9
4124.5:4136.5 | 0.15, 25.1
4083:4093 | 0.43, 24.2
